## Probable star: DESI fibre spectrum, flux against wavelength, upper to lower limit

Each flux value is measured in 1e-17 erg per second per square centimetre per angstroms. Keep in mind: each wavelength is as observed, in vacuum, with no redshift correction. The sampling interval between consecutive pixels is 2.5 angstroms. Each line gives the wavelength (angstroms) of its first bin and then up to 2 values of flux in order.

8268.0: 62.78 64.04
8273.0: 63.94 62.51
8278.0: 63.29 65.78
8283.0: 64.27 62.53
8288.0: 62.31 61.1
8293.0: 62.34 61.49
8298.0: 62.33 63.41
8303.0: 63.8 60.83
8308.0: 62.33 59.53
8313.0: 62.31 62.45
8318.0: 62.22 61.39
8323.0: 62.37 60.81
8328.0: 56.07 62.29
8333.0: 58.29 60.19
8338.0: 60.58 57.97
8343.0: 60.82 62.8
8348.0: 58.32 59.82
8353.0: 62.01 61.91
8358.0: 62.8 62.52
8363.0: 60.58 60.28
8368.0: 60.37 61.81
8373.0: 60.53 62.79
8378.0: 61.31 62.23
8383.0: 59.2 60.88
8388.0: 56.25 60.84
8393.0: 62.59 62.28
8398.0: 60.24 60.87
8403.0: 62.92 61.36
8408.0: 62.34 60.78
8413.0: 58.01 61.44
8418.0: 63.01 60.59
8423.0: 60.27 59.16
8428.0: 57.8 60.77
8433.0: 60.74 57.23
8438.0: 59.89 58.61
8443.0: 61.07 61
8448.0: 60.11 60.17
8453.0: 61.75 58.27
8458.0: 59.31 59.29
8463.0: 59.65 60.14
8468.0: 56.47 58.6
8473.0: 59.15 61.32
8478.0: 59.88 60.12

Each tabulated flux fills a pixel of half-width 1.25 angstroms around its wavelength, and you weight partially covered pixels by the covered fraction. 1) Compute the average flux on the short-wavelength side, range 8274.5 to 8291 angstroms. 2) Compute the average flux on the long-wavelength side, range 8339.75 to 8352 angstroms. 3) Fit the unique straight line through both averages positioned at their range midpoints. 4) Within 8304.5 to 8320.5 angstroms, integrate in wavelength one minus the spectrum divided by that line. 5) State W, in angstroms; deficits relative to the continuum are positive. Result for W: 0.0 angstroms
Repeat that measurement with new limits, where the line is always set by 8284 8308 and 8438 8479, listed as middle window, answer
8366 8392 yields 0.1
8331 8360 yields 0.4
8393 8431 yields -0.3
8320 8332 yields 0.3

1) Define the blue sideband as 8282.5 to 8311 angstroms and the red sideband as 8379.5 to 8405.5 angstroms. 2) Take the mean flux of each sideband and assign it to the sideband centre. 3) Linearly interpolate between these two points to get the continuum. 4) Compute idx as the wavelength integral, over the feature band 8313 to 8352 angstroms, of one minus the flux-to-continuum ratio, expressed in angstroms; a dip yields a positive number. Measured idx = 0.8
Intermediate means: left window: 62.2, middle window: 60.5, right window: 60.8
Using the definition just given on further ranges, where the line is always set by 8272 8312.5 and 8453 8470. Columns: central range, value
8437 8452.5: -0.2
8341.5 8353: 0.2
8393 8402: -0.1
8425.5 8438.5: 0.1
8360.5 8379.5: -0.1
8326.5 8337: 0.4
